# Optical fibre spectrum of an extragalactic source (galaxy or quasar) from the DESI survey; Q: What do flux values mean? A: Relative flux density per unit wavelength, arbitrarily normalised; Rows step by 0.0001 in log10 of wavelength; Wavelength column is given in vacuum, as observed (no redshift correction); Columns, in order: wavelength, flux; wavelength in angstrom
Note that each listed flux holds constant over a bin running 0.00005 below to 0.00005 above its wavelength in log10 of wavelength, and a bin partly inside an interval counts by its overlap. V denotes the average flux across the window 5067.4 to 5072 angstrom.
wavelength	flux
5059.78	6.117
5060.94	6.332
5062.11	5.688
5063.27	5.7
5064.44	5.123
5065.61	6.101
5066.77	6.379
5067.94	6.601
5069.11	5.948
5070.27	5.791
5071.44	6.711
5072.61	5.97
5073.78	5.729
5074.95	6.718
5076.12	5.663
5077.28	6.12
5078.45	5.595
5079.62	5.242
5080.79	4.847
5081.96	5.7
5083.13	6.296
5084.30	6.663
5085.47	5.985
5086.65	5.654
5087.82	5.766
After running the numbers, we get 6.26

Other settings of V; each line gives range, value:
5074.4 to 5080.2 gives 5.87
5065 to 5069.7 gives 6.26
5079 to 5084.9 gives 5.75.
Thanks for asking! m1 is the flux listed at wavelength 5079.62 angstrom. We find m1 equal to 5.242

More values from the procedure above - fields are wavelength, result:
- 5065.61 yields 6.101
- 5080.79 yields 4.847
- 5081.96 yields 5.7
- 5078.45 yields 5.595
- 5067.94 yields 6.601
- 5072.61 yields 5.97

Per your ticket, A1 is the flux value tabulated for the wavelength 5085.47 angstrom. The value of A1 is 5.985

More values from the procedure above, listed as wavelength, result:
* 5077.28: 6.12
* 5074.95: 6.718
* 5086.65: 5.654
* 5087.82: 5.766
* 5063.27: 5.7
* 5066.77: 6.379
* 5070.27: 5.791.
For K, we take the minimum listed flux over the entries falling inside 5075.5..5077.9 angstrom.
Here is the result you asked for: 5.663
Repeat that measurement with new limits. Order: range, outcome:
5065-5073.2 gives 5.791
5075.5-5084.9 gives 4.847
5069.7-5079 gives 5.595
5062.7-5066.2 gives 5.123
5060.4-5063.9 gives 5.688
